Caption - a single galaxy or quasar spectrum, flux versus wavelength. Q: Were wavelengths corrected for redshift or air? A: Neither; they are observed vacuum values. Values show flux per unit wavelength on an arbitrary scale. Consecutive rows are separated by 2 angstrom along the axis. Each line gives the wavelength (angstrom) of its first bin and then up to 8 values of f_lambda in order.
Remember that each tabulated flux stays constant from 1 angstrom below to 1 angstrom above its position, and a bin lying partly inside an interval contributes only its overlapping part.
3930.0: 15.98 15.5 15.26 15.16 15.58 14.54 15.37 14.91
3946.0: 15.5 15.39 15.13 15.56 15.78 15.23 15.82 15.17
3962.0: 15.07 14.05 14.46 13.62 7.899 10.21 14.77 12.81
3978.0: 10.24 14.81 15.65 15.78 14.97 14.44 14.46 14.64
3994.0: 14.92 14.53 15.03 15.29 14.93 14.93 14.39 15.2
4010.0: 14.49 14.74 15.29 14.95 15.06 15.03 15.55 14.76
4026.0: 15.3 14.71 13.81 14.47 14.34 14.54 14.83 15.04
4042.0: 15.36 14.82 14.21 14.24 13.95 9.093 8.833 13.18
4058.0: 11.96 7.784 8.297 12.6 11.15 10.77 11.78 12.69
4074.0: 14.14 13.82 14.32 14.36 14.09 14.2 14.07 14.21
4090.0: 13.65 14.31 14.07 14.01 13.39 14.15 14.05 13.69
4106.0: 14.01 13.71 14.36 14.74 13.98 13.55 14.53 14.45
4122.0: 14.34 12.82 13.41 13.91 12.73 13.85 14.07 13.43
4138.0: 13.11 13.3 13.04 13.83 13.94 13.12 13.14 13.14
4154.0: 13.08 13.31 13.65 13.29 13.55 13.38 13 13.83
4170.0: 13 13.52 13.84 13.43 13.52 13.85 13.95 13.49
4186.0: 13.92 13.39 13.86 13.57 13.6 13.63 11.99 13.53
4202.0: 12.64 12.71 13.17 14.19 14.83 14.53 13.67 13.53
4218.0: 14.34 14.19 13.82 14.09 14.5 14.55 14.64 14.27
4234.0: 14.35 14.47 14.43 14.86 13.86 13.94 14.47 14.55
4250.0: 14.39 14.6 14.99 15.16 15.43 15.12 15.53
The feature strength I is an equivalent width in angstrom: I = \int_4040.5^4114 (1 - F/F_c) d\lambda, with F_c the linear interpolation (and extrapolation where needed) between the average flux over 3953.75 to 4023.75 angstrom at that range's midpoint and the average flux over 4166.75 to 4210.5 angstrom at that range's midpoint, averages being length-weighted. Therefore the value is 4.5 angstrom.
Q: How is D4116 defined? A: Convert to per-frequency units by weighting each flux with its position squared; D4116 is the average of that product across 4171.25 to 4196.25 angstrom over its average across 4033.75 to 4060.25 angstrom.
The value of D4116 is 1.1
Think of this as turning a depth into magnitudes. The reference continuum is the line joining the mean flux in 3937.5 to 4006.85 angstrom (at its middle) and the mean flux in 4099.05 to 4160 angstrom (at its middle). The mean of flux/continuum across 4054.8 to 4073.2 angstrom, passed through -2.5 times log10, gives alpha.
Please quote 0.25 mag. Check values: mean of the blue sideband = 14.4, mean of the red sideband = 13.7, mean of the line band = 11.1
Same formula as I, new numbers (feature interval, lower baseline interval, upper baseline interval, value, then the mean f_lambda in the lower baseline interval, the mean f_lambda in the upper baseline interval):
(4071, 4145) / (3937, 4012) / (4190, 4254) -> 2.0 angstrom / 14.5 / 14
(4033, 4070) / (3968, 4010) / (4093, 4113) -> 4.0 angstrom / 14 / 14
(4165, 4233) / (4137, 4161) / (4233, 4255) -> 1.0 angstrom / 13.3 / 14.4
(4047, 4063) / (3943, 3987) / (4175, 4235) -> 3.6 angstrom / 14.2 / 13.8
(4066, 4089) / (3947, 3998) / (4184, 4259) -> 1.2 angstrom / 14.2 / 14.1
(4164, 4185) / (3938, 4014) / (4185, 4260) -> 0.9 angstrom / 14.5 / 14.1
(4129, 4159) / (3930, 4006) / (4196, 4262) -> 1.9 angstrom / 14.5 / 14.2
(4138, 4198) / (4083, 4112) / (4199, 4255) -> 2.7 angstrom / 14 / 14.1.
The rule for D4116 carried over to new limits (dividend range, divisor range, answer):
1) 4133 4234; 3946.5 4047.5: 1.03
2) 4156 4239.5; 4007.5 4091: 1.09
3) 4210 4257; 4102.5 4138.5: 1.10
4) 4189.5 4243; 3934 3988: 1.10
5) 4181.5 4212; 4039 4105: 1.10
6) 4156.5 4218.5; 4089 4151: 1.02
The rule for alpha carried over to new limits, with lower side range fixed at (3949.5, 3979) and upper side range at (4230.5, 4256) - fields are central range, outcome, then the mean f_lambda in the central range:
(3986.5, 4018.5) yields -0.078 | 14.8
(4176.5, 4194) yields 0.048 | 13.7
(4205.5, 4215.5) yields 0.021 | 14.1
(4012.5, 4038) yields -0.072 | 14.8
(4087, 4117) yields 0.006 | 14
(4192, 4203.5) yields 0.098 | 13.1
